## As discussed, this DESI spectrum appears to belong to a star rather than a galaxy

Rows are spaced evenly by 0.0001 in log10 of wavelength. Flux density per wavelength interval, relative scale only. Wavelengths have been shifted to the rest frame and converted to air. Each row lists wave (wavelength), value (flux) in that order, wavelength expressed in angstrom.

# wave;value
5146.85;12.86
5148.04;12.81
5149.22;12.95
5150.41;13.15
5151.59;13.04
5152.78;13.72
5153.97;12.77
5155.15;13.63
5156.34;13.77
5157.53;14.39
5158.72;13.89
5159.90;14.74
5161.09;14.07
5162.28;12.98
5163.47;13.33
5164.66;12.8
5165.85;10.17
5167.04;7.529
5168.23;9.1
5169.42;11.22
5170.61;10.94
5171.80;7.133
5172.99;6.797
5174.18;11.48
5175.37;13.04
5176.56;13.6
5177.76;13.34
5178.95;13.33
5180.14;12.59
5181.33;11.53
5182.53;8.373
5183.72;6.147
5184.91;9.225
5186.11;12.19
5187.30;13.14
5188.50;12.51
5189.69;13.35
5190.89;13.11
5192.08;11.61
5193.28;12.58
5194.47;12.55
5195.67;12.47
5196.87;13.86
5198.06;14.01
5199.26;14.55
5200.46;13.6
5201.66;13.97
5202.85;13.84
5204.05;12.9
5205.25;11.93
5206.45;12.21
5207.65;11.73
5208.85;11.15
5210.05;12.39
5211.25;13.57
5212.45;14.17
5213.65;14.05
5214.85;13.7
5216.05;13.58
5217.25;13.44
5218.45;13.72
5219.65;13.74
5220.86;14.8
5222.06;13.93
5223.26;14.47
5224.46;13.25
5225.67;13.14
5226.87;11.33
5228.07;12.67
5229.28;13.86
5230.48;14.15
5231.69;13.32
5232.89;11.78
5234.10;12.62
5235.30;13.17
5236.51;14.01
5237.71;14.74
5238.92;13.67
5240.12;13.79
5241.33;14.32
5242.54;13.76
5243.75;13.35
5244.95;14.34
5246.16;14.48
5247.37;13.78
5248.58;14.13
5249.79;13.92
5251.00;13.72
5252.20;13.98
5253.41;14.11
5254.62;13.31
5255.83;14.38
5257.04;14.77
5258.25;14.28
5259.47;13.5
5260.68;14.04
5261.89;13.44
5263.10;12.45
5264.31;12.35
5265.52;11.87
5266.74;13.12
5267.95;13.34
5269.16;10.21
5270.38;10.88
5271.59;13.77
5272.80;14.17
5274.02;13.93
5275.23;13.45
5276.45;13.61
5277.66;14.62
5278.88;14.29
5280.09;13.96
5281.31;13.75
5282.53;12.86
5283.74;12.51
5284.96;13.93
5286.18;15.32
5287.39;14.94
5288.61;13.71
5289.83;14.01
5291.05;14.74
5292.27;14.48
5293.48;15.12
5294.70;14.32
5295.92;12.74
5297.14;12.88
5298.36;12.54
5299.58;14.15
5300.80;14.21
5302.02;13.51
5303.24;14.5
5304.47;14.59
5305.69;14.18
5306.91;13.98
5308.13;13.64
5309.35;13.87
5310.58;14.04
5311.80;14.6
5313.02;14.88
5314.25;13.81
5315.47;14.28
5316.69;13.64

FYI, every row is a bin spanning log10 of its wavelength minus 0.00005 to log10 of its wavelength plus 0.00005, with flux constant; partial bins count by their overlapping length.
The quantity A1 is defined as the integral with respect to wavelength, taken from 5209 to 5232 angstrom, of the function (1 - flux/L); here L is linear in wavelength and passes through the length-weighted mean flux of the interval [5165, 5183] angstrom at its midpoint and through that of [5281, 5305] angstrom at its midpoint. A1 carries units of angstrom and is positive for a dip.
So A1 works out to -2.9 angstrom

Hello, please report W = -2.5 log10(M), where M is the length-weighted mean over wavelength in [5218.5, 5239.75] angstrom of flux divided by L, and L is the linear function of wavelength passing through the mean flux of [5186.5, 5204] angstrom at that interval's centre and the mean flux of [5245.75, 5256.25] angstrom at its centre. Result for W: 0.016 mag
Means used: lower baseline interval 13.2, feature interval 13.5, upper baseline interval 14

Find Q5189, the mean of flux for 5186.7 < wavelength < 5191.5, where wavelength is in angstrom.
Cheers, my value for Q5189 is 13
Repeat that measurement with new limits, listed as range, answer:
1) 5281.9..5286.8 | 13.7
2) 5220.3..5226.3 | 13.9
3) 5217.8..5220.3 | 13.7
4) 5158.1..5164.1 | 13.8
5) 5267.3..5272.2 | 12.1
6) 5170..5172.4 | 9.05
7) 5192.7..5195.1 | 12.6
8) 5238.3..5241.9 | 13.9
